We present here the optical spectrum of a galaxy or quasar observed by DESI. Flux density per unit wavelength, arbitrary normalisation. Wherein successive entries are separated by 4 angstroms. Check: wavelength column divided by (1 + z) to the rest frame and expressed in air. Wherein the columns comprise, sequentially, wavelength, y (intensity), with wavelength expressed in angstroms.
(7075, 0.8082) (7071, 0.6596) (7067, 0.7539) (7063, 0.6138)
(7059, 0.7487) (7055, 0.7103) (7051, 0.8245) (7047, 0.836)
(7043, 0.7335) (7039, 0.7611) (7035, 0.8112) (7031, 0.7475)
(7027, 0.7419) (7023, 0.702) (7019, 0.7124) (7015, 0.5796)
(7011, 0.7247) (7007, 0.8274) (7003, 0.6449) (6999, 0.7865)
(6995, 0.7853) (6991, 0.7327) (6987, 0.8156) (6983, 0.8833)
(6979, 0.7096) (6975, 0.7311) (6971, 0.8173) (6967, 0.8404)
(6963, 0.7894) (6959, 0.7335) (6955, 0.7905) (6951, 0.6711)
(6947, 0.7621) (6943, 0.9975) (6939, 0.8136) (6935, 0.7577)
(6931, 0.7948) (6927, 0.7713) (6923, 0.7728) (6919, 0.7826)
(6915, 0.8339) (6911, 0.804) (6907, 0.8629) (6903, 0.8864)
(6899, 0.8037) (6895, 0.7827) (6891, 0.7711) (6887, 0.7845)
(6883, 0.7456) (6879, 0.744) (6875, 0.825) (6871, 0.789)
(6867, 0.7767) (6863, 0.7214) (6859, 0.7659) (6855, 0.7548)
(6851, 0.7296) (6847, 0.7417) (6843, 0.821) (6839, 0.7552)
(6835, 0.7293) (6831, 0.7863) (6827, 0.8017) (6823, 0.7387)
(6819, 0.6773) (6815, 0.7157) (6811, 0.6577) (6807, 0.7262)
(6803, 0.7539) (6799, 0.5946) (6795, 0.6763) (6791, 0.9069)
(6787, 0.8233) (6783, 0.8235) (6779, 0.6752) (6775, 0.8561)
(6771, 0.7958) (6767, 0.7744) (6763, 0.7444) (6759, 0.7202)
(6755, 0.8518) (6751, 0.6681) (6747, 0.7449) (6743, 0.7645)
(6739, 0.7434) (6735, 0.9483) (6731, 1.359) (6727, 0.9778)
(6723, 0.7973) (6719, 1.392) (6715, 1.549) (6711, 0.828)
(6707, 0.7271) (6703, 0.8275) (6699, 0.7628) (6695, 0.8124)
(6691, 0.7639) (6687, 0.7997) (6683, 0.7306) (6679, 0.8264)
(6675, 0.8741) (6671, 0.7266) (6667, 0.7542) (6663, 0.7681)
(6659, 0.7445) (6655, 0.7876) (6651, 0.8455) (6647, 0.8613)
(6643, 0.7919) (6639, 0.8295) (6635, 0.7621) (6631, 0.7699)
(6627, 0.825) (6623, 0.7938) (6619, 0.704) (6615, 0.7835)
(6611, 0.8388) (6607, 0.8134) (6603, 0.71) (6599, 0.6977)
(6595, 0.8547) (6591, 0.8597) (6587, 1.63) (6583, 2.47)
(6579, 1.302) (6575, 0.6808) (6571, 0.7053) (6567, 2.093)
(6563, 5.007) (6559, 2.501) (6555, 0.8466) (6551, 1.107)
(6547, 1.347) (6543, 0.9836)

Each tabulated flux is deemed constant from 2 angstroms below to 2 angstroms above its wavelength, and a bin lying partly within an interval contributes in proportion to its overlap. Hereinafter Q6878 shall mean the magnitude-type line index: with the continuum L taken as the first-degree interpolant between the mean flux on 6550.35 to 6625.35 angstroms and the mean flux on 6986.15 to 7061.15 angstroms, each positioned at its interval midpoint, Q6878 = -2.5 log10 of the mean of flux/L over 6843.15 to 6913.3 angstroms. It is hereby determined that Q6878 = 0.20 mag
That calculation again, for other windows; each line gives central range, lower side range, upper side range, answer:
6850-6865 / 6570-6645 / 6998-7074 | 0.11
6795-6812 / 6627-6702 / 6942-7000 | 0.16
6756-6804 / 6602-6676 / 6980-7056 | 0.02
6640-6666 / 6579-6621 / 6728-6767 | 0.21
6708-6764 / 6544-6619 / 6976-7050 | 0.23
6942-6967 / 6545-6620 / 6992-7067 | 0.08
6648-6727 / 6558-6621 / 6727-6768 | 0.20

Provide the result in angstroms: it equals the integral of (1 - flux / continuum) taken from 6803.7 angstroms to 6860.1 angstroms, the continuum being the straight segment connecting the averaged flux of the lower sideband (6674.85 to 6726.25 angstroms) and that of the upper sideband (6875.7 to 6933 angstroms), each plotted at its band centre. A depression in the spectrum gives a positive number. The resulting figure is 6.1 angstroms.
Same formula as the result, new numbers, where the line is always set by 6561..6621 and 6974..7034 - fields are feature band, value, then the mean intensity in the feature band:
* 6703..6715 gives 2.6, 0.914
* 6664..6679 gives 5.3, 0.789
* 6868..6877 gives 1.3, 0.804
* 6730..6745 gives 2.7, 0.927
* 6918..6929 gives 1.1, 0.775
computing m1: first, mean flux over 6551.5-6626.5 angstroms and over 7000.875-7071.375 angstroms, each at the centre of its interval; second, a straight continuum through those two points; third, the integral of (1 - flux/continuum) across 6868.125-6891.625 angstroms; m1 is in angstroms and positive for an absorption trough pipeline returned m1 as 4.1 angstroms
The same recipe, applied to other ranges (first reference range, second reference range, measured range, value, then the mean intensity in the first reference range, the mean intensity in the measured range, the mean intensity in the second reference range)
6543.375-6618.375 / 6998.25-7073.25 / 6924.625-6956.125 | 2.66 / 1.38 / 0.795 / 0.732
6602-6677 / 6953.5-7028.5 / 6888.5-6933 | -2.50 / 0.79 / 0.806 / 0.755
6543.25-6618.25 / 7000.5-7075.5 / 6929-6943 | 0.93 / 1.38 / 0.819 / 0.733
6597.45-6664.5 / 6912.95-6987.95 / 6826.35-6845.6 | 0.34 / 0.785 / 0.776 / 0.793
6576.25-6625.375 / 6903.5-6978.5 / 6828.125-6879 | 5.36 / 1.03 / 0.766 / 0.796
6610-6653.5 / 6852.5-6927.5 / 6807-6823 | 1.94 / 0.799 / 0.696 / 0.788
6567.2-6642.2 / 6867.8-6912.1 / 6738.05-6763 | 3.80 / 0.971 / 0.749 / 0.799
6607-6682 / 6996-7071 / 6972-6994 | -1.01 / 0.793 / 0.777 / 0.735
